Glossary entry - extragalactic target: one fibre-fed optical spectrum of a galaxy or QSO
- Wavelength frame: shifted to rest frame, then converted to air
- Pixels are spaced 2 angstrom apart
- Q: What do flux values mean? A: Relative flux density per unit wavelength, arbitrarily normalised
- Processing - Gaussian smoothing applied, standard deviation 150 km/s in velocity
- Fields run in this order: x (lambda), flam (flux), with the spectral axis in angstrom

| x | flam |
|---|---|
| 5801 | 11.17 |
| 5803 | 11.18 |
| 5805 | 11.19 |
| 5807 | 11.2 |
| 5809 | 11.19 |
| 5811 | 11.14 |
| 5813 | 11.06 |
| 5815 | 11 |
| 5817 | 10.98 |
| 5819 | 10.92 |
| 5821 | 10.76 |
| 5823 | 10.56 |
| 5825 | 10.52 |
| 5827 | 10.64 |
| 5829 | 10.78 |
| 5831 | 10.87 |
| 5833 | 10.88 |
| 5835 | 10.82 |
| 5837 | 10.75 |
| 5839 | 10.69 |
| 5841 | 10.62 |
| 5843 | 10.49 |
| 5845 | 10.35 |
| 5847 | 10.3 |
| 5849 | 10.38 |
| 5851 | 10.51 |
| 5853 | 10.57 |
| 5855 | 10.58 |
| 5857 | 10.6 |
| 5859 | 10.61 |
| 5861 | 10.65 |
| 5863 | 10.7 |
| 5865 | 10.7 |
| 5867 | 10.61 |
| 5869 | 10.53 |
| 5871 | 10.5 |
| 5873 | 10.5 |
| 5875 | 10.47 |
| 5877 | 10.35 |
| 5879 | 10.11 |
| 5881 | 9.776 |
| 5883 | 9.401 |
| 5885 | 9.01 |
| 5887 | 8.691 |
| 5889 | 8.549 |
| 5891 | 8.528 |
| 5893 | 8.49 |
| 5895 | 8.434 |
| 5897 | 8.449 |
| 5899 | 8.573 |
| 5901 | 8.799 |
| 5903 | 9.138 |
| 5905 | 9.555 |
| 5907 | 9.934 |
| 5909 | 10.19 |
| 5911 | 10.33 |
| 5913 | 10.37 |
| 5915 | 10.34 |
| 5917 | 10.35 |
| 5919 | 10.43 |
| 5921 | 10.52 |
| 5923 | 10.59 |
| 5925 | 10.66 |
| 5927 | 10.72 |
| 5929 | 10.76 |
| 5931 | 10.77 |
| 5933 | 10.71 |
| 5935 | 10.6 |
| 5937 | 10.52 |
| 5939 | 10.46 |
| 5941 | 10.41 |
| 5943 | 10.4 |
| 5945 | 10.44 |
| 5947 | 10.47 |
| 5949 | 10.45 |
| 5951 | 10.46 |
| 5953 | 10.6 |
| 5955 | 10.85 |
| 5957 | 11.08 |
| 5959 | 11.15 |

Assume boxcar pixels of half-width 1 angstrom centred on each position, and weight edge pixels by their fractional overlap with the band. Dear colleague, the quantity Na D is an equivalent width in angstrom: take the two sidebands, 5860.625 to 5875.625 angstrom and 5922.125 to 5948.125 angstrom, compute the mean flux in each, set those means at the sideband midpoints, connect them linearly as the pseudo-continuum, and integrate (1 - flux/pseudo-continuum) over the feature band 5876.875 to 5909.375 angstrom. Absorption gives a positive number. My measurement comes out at 4.47 angstrom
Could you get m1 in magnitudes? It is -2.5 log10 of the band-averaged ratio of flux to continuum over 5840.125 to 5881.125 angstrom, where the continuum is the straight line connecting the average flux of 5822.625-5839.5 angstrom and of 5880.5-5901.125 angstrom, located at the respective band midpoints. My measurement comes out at -0.080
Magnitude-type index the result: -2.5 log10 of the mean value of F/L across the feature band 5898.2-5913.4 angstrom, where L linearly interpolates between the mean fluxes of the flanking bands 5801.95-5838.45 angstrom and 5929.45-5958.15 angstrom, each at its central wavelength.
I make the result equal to 0.117 mag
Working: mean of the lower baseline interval 10.9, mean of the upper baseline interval 10.6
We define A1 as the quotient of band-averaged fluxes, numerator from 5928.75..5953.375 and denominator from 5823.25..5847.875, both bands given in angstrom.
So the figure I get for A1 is 1.0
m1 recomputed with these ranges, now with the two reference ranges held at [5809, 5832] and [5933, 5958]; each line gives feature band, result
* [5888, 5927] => 0.111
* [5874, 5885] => 0.083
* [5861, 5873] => 0.015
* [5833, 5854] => 0.024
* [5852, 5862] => 0.017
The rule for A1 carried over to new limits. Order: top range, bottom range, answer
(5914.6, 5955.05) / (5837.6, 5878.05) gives 1.00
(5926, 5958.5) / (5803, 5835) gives 0.97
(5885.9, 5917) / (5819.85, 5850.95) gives 0.87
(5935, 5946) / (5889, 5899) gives 1.23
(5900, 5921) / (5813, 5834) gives 0.92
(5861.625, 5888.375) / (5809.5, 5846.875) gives 0.94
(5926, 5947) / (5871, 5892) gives 1.10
